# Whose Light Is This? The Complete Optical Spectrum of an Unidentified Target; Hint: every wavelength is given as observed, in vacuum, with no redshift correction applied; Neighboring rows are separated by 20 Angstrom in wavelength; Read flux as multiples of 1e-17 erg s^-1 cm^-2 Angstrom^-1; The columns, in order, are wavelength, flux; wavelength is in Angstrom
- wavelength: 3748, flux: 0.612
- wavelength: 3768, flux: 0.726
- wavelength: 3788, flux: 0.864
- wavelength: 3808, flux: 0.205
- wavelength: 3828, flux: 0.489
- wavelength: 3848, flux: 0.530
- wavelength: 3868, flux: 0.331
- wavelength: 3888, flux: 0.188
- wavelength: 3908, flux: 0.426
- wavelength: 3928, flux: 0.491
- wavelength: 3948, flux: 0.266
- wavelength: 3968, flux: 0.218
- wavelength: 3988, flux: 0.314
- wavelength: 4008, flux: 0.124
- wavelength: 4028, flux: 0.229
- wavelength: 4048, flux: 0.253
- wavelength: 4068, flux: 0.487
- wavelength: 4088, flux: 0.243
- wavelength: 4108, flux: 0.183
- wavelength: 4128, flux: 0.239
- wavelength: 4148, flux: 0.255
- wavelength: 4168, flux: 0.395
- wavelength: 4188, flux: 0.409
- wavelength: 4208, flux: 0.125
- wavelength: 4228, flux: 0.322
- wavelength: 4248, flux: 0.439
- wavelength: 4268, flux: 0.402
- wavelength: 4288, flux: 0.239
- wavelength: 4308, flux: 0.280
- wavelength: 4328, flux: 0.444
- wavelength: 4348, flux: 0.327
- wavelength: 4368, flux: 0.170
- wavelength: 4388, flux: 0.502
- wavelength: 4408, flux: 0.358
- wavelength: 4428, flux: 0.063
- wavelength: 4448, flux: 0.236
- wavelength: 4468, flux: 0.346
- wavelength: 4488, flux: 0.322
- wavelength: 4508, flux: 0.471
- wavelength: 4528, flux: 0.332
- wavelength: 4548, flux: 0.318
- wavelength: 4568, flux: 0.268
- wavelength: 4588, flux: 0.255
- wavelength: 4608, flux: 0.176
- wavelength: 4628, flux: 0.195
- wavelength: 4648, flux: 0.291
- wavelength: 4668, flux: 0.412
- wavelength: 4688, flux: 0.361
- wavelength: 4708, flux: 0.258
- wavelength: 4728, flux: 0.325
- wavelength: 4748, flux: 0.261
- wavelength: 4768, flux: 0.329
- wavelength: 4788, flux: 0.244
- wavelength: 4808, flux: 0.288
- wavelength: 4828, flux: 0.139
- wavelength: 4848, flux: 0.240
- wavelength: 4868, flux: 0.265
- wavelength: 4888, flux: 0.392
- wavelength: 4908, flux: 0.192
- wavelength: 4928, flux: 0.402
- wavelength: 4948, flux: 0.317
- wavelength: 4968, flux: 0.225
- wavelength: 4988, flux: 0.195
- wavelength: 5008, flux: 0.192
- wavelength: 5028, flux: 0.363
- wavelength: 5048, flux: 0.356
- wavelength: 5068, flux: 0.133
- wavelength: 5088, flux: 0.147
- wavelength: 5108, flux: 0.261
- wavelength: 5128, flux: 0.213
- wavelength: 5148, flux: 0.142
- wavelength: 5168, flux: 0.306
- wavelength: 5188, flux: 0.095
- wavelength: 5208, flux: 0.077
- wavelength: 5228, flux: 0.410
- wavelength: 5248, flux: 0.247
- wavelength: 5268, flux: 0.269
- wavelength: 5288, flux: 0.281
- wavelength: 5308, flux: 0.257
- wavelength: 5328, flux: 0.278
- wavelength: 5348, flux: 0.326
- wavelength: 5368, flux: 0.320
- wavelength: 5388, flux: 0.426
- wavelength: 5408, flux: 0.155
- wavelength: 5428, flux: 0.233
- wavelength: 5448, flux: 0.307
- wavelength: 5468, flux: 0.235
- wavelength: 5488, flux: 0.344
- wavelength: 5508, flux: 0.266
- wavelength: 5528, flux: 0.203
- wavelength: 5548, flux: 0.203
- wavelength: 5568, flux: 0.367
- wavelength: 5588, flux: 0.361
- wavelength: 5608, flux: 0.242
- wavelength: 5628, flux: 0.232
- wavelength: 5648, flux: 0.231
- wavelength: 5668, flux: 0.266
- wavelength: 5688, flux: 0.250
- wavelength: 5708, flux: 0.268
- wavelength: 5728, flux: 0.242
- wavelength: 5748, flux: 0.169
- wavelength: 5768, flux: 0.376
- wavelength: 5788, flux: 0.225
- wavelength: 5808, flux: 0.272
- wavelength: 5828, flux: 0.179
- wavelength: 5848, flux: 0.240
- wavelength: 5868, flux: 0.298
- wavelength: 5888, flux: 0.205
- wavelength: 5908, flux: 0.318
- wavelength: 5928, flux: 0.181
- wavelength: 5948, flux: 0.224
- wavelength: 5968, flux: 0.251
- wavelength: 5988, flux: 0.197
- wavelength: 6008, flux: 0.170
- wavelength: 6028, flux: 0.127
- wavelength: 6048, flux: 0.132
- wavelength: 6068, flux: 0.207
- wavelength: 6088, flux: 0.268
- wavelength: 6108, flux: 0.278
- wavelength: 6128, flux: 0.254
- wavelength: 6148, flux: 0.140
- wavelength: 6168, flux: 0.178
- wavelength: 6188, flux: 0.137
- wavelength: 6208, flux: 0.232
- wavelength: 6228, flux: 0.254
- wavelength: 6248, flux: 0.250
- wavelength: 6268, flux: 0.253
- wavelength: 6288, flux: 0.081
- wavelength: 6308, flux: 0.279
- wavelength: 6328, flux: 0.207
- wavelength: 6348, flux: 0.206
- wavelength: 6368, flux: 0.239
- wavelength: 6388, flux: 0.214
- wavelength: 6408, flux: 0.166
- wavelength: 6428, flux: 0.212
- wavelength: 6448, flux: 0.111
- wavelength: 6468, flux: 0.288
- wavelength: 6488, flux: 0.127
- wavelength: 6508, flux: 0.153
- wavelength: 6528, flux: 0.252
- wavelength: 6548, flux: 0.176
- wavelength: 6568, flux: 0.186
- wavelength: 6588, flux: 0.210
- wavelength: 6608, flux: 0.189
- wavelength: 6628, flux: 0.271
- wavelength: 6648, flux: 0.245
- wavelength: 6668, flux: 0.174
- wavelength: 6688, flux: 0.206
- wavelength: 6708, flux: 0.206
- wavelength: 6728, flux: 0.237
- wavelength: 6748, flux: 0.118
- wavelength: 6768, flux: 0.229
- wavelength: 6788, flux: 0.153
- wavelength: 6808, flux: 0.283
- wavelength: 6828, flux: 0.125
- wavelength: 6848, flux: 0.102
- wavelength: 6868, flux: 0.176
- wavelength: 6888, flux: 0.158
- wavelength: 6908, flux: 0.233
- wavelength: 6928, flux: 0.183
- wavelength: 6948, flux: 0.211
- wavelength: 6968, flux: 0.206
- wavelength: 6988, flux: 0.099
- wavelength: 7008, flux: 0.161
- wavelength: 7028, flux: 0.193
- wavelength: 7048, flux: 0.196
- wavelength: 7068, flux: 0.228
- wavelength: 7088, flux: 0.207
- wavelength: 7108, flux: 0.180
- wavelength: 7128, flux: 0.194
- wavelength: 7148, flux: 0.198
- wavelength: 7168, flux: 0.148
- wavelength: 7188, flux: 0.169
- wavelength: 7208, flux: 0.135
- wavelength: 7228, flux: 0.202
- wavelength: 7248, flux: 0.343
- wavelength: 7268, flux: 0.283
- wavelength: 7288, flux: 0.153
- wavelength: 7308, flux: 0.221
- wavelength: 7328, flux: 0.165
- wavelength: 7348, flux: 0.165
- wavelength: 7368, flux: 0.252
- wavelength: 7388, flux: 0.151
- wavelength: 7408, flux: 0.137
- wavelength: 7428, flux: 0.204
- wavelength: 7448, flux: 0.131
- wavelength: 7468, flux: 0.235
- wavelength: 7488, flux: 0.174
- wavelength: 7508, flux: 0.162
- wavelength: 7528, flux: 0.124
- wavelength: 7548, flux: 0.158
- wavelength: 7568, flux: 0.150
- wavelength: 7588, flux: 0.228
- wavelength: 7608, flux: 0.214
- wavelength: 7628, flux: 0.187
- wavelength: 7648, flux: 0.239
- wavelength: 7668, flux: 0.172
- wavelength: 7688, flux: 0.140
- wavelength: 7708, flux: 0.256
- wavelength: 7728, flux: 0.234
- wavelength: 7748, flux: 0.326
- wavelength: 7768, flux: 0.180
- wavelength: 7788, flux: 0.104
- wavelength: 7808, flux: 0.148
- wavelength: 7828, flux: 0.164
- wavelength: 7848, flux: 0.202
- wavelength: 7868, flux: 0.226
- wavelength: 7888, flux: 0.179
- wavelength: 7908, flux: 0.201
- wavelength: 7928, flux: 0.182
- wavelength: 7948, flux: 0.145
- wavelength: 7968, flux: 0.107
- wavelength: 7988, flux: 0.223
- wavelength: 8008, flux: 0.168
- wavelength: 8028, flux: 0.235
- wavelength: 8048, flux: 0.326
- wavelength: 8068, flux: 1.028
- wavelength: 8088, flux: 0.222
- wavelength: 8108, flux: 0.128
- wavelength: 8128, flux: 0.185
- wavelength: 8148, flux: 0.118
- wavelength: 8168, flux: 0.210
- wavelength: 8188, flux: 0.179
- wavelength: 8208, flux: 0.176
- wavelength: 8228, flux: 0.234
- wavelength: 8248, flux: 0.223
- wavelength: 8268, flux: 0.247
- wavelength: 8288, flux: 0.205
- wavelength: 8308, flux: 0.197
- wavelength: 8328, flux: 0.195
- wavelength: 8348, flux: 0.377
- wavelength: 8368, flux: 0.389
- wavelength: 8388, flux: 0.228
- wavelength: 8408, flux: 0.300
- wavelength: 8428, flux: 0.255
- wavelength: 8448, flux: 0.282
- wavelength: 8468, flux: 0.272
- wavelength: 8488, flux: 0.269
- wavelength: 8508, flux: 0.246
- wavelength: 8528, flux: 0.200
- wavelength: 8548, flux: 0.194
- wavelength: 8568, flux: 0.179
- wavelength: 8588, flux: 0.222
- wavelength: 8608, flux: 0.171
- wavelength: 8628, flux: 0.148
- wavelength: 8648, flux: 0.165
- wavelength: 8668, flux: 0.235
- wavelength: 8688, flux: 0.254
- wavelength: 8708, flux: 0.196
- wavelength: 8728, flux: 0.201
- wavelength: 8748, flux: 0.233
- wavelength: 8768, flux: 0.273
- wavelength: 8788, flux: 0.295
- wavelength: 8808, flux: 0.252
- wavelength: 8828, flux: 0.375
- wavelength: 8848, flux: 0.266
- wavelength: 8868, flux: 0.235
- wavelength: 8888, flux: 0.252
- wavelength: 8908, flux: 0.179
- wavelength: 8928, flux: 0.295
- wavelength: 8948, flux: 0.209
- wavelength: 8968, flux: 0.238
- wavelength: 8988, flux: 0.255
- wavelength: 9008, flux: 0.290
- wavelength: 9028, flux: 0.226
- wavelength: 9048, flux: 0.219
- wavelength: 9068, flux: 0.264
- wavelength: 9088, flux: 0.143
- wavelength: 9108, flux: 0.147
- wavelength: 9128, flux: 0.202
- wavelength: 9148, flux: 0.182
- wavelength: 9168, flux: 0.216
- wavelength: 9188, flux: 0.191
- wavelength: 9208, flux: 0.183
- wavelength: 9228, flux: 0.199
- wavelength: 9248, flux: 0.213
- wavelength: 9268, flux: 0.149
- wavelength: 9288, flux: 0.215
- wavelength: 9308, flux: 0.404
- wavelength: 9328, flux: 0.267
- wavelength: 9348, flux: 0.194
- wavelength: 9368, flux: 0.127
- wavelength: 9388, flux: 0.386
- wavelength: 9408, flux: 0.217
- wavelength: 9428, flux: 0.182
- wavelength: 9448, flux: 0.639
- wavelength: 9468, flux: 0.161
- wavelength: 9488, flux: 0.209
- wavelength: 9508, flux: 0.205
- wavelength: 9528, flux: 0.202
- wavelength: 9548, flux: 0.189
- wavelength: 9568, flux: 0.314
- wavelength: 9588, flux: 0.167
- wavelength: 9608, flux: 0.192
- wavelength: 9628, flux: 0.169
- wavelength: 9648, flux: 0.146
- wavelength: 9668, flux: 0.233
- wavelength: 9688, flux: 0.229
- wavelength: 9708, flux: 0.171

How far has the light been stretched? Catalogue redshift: 1.162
